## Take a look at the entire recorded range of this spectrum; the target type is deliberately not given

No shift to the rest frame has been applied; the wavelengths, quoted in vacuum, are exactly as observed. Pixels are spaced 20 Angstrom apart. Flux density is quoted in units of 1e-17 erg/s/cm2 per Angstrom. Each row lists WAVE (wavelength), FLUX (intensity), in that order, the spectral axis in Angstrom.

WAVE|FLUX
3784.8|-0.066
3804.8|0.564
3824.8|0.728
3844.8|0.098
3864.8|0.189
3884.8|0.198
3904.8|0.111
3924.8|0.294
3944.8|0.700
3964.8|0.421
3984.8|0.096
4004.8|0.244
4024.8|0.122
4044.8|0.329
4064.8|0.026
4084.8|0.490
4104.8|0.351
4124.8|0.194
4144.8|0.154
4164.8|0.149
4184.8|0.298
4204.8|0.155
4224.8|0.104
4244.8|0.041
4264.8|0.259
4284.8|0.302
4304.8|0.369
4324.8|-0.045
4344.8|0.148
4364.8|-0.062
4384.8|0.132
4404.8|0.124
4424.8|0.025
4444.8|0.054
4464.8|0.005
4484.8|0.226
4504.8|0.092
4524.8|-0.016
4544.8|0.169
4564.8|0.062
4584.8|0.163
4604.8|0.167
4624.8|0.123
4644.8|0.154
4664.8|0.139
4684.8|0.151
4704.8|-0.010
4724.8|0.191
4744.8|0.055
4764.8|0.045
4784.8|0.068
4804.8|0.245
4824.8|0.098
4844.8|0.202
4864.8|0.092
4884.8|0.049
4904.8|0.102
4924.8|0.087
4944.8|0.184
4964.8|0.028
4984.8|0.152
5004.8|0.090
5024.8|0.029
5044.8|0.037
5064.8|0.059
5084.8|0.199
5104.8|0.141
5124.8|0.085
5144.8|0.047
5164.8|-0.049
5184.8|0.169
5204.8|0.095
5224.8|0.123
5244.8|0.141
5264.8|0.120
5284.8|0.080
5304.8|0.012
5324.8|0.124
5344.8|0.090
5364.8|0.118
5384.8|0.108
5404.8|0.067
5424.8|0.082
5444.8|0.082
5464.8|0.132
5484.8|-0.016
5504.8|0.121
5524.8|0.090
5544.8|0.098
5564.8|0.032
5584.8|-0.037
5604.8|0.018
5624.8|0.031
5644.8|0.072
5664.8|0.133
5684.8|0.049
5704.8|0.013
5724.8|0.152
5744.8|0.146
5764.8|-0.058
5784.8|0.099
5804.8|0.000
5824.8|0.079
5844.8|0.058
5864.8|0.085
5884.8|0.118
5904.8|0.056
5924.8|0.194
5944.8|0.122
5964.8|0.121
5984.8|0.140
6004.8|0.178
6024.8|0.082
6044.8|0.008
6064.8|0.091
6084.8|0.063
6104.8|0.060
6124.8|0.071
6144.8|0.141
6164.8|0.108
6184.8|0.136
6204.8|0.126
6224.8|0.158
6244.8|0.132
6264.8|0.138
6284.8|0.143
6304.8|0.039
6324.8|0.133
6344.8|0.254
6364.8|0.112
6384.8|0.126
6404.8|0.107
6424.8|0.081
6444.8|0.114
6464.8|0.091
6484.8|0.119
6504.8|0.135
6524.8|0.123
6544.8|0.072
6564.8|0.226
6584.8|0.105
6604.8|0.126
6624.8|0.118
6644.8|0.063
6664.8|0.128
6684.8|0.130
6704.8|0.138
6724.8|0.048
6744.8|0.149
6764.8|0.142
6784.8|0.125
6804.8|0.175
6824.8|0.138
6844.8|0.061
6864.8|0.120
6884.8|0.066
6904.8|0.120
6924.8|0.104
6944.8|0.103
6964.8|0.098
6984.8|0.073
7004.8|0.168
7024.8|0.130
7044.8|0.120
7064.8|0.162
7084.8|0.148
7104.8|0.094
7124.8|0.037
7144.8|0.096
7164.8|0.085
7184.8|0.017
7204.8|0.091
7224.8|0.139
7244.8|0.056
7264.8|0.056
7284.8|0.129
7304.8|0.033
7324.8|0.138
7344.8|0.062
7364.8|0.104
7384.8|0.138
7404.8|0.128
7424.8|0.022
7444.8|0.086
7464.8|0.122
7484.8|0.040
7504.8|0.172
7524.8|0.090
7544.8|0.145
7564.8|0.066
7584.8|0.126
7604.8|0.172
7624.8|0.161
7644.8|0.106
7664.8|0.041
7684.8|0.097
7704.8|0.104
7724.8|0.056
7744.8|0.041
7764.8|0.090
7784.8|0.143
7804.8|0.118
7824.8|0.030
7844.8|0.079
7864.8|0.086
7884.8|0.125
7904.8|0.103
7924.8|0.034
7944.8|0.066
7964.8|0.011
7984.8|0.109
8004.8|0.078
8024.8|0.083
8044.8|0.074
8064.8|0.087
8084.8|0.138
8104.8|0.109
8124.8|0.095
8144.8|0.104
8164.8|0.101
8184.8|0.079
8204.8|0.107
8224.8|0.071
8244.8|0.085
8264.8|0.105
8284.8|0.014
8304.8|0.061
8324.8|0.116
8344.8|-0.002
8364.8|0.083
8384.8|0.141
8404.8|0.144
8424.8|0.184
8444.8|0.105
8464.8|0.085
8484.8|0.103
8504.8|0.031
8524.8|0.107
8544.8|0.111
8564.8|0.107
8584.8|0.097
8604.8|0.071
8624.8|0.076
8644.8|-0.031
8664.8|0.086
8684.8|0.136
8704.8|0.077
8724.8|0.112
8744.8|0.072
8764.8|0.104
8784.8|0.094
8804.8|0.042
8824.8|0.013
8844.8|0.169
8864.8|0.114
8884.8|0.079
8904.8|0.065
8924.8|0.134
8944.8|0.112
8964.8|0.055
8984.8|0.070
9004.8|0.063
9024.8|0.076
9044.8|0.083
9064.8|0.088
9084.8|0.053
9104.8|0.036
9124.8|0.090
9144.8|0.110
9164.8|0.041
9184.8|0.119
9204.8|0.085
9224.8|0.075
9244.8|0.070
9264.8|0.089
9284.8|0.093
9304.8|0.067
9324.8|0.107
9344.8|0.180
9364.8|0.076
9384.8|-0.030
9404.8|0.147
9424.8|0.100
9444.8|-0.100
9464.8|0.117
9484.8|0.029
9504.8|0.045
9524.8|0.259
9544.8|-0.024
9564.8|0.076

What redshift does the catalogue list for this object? 1.57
